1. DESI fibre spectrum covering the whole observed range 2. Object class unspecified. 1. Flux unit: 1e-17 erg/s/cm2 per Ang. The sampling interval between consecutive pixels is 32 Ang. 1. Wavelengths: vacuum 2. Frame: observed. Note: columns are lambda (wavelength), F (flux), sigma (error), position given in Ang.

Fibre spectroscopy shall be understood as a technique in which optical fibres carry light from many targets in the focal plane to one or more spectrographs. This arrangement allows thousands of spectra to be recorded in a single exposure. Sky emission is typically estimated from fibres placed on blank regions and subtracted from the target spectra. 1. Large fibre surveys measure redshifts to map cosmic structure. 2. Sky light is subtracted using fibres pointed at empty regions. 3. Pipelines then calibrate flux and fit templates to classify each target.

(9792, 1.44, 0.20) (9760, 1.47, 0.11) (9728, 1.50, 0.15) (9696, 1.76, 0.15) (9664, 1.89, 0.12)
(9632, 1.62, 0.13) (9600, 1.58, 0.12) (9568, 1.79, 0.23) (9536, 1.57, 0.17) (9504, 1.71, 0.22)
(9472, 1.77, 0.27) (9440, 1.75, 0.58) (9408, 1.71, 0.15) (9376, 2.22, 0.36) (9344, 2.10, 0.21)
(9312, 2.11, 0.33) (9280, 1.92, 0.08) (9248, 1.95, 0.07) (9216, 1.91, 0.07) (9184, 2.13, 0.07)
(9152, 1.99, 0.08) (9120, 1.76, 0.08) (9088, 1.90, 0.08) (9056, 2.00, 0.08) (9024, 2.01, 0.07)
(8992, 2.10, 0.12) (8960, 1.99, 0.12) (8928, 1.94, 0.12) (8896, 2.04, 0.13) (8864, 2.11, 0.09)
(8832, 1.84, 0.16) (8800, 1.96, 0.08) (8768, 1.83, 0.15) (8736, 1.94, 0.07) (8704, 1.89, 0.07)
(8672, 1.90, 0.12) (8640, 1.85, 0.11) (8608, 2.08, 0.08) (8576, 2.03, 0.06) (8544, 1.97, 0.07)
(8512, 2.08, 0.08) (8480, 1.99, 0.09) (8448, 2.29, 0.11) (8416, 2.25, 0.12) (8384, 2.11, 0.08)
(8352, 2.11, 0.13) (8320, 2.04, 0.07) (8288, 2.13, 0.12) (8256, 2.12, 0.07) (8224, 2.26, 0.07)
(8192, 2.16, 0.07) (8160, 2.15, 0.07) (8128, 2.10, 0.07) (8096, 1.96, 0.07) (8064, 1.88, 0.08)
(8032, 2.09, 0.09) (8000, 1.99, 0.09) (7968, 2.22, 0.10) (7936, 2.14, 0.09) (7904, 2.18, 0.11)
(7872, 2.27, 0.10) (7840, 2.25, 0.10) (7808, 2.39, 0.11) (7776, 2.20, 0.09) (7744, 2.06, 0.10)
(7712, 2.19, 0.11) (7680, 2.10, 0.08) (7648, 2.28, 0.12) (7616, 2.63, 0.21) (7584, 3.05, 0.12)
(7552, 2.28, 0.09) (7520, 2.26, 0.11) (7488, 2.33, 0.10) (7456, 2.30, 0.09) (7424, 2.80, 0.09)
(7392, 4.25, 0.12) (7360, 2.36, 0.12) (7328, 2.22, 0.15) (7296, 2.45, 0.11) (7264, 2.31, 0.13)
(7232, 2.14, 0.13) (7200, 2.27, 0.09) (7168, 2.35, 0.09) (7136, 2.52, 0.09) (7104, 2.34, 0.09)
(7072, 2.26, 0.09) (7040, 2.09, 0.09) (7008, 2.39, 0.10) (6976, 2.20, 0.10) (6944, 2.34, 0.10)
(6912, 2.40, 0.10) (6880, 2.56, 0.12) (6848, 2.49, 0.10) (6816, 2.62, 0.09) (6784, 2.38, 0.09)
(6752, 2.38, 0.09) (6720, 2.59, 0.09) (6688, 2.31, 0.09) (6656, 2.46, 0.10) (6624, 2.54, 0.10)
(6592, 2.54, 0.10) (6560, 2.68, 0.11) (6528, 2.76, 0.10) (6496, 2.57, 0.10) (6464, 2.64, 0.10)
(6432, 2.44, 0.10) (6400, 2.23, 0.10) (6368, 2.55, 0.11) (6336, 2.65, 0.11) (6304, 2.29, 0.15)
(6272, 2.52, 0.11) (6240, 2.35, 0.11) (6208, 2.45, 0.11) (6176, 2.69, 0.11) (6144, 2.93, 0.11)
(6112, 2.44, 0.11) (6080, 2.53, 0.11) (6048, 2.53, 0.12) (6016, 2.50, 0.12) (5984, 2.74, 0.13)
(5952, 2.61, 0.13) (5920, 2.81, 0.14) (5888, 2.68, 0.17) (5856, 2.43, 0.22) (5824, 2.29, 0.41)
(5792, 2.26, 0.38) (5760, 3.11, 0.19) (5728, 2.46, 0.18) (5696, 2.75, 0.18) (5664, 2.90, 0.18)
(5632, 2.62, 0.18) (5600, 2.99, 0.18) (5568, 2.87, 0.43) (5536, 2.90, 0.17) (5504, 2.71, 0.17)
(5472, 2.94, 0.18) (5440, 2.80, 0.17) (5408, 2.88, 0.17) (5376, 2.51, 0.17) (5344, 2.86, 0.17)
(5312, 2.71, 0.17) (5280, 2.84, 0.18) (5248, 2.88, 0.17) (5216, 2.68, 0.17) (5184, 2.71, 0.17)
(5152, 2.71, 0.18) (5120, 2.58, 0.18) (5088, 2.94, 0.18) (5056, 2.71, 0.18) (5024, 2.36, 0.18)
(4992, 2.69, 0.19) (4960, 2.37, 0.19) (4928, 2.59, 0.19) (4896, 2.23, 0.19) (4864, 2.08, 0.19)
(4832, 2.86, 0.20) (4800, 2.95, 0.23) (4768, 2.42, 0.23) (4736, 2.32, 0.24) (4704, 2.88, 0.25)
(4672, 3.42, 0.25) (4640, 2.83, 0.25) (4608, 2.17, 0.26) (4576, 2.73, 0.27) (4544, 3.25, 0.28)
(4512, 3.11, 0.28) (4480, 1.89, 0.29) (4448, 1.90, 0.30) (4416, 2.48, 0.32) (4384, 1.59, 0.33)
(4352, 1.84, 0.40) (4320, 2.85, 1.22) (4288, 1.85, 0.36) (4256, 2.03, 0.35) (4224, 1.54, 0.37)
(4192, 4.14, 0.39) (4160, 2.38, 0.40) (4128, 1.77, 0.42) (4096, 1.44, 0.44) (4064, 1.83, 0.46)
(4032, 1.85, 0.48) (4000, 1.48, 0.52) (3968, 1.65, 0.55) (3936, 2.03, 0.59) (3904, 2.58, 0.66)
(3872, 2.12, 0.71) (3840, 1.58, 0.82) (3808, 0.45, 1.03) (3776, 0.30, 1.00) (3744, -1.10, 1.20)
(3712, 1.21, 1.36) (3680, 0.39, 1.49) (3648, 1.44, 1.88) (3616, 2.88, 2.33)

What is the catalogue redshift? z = 0.13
